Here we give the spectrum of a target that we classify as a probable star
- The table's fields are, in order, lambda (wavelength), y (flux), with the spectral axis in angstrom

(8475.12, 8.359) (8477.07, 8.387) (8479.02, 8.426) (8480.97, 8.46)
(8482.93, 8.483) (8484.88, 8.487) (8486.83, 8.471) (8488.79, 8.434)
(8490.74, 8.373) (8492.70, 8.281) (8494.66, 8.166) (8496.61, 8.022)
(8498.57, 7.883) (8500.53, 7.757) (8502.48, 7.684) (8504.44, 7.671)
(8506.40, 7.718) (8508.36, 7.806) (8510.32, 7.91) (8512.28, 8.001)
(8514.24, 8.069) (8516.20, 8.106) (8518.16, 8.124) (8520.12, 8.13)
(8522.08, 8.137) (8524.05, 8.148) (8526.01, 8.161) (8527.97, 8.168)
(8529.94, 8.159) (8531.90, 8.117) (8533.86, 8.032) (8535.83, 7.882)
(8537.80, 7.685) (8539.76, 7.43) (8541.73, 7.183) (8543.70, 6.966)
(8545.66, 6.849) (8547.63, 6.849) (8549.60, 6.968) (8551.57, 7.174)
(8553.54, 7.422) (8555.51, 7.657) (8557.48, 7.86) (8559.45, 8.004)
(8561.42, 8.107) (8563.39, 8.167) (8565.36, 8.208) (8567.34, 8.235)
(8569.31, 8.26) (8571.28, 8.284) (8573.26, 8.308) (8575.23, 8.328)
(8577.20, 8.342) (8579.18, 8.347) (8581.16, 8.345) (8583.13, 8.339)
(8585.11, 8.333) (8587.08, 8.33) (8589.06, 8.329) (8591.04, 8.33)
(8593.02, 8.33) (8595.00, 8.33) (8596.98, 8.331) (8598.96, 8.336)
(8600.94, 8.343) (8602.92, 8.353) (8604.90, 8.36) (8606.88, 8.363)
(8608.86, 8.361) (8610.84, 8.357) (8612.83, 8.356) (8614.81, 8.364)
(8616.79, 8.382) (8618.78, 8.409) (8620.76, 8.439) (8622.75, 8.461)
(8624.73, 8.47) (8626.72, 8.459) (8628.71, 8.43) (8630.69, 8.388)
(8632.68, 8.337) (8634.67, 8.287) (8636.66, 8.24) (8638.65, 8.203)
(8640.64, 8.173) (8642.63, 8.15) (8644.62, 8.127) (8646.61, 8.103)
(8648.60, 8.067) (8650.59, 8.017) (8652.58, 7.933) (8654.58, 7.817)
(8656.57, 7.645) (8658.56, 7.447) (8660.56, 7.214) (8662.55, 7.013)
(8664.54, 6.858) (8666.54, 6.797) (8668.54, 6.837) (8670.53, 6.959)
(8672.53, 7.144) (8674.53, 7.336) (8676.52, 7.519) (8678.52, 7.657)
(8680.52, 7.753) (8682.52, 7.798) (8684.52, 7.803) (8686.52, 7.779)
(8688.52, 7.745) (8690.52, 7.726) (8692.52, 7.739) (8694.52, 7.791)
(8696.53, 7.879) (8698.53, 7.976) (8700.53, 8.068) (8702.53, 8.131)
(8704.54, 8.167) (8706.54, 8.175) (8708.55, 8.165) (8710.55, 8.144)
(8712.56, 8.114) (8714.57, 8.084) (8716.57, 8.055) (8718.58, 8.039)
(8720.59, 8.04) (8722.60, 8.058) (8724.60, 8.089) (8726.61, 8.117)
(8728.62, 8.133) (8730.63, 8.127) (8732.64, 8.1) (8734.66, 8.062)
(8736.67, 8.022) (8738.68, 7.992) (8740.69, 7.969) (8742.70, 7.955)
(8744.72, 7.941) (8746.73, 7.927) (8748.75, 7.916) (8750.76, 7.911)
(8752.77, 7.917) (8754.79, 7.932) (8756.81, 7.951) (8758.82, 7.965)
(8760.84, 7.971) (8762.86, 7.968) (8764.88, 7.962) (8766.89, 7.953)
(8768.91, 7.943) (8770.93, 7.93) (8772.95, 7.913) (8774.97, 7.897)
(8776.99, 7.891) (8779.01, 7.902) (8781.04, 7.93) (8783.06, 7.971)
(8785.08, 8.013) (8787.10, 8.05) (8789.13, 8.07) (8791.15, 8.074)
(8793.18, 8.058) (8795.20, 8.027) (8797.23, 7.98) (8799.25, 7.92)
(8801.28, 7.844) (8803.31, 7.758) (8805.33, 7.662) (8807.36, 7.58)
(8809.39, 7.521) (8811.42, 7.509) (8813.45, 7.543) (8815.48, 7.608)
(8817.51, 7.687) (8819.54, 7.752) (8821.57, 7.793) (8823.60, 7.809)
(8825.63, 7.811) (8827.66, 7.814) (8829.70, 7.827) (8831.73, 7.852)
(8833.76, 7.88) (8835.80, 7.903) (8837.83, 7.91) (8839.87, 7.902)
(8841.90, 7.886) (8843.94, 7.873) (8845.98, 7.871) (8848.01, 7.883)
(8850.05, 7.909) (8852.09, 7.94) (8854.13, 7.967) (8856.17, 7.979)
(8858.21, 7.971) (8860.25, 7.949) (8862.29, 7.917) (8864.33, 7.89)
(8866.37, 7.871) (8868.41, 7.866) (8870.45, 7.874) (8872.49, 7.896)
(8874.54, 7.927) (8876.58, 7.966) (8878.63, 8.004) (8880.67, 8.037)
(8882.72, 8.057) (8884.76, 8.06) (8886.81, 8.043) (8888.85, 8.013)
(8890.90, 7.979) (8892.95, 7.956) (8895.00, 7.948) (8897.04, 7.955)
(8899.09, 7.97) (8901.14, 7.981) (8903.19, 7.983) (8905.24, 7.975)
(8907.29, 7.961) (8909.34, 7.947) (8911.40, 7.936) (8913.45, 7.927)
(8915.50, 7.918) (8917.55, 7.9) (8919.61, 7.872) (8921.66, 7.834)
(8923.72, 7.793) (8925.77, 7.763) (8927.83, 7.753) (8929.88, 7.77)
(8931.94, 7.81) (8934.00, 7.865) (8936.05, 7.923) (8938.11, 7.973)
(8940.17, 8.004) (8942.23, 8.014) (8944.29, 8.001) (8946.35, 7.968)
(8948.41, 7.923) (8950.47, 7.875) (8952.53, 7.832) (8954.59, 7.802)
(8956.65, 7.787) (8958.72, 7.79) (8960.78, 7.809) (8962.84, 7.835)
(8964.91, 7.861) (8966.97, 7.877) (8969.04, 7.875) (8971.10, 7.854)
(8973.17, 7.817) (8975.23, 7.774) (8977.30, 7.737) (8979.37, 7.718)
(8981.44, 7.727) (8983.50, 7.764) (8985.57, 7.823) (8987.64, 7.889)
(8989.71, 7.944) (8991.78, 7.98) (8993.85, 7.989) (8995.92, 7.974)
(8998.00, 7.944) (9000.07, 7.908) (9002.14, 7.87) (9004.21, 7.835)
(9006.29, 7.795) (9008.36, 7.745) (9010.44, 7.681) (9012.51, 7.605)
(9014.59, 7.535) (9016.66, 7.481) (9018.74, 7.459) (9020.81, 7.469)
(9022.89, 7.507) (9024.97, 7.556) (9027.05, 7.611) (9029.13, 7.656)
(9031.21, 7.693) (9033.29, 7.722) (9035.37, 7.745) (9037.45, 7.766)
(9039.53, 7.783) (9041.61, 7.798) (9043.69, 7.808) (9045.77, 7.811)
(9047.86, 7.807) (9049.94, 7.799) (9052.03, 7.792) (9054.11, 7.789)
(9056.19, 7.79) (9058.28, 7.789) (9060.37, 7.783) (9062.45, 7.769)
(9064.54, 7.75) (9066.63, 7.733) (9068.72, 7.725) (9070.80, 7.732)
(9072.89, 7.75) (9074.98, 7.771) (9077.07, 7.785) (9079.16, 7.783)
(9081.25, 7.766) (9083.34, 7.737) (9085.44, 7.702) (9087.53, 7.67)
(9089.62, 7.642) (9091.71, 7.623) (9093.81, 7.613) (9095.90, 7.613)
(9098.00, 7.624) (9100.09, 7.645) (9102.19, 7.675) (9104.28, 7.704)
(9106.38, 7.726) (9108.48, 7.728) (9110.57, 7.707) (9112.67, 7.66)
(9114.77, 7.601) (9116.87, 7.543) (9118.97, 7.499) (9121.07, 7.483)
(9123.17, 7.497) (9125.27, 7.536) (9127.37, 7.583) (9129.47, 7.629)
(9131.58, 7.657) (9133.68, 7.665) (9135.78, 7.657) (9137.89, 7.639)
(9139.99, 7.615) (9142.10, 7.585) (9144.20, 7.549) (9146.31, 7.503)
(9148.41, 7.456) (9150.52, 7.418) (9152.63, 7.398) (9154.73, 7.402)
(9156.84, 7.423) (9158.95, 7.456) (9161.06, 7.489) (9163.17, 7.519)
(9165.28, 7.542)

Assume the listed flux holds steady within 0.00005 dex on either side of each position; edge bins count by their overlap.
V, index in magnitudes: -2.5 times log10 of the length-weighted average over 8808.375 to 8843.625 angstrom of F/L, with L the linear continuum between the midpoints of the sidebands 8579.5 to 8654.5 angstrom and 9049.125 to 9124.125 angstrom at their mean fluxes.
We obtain 0.04 mag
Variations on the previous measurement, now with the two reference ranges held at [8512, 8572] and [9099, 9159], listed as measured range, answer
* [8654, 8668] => 0.08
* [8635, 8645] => -0.06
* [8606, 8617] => -0.08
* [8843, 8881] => -0.03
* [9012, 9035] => 0.01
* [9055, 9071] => -0.02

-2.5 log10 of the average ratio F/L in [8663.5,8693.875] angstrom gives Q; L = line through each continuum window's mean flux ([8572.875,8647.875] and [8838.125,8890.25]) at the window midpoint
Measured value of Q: 0.11 mag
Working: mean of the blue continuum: 8.33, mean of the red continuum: 7.94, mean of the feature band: 7.43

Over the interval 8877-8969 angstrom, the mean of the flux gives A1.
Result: 7.91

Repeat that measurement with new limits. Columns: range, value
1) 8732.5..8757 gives 7.96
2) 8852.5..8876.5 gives 7.92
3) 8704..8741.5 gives 8.09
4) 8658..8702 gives 7.5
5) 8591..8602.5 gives 8.33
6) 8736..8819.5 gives 7.89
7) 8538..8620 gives 8.05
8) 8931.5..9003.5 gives 7.87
